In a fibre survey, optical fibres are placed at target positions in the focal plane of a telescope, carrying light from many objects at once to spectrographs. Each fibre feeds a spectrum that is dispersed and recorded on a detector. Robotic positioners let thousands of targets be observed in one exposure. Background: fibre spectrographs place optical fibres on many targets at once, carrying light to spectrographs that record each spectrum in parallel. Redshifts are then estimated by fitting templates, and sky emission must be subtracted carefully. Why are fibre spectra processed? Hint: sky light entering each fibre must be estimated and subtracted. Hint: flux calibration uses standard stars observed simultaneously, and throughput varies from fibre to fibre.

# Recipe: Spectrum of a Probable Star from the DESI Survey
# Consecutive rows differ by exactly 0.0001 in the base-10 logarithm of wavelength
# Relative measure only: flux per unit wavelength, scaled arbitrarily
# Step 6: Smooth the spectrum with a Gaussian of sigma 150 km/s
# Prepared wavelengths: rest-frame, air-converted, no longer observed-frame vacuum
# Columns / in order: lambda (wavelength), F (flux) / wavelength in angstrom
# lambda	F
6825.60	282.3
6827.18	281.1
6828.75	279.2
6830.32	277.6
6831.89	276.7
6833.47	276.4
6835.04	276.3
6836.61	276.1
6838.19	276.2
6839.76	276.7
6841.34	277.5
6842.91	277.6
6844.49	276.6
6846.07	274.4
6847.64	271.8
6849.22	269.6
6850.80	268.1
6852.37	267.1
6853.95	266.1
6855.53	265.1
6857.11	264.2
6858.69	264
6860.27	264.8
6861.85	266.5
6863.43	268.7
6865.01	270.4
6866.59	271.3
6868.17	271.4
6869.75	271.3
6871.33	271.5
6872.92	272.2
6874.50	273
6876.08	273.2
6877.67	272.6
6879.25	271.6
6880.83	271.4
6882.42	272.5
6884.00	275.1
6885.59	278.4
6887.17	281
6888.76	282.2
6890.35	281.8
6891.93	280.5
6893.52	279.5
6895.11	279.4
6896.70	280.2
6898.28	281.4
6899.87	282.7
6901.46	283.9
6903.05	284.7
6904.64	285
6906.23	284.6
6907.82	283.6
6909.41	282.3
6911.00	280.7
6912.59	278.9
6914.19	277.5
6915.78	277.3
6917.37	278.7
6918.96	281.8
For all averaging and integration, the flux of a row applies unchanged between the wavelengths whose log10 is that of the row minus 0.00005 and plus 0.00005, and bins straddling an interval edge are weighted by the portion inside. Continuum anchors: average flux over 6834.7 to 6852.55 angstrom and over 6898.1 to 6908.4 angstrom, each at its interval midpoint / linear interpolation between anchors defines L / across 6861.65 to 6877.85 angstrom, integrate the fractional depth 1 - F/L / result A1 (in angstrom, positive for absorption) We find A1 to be 0.4 angstrom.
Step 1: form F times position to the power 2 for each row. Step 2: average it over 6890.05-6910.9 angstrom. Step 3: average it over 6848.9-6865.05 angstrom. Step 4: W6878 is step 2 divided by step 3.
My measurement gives 1.1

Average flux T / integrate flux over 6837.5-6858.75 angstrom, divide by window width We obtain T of 271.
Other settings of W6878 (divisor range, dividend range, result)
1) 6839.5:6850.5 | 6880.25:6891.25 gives 1.02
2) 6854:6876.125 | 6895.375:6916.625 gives 1.06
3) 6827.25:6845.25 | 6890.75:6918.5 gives 1.04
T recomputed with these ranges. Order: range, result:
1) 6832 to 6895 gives 273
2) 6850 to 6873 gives 268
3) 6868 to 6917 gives 278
